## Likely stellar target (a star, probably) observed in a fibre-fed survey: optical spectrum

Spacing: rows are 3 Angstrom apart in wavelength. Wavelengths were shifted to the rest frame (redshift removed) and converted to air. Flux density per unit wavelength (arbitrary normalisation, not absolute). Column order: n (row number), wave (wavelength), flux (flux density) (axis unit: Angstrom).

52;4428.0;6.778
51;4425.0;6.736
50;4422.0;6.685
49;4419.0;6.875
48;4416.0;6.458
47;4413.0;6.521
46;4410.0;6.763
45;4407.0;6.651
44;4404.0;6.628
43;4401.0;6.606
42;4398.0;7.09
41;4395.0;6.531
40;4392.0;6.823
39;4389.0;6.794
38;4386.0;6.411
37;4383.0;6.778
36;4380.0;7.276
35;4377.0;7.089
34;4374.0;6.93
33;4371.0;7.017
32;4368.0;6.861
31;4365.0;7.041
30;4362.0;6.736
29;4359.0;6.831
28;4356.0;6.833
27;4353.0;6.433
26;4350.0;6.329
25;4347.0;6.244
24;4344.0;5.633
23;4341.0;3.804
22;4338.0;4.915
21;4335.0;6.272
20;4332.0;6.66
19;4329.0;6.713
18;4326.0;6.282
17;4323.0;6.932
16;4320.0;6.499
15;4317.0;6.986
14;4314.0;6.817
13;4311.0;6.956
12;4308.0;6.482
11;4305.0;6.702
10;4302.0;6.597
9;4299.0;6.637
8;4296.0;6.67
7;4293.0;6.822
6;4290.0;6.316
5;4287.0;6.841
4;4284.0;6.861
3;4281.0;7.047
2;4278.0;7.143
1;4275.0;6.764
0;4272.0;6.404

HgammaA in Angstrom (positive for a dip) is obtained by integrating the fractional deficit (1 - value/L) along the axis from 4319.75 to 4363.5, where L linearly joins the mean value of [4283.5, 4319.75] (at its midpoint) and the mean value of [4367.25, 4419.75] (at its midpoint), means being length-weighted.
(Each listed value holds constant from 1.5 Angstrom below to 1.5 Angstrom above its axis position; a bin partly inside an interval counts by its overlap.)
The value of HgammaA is 3.5 Angstrom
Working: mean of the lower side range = 6.71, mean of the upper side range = 6.78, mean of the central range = 6.2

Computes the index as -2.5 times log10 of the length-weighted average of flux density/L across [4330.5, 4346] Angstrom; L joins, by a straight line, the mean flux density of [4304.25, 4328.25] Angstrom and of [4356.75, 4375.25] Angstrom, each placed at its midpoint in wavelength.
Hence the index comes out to 0.23 mag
